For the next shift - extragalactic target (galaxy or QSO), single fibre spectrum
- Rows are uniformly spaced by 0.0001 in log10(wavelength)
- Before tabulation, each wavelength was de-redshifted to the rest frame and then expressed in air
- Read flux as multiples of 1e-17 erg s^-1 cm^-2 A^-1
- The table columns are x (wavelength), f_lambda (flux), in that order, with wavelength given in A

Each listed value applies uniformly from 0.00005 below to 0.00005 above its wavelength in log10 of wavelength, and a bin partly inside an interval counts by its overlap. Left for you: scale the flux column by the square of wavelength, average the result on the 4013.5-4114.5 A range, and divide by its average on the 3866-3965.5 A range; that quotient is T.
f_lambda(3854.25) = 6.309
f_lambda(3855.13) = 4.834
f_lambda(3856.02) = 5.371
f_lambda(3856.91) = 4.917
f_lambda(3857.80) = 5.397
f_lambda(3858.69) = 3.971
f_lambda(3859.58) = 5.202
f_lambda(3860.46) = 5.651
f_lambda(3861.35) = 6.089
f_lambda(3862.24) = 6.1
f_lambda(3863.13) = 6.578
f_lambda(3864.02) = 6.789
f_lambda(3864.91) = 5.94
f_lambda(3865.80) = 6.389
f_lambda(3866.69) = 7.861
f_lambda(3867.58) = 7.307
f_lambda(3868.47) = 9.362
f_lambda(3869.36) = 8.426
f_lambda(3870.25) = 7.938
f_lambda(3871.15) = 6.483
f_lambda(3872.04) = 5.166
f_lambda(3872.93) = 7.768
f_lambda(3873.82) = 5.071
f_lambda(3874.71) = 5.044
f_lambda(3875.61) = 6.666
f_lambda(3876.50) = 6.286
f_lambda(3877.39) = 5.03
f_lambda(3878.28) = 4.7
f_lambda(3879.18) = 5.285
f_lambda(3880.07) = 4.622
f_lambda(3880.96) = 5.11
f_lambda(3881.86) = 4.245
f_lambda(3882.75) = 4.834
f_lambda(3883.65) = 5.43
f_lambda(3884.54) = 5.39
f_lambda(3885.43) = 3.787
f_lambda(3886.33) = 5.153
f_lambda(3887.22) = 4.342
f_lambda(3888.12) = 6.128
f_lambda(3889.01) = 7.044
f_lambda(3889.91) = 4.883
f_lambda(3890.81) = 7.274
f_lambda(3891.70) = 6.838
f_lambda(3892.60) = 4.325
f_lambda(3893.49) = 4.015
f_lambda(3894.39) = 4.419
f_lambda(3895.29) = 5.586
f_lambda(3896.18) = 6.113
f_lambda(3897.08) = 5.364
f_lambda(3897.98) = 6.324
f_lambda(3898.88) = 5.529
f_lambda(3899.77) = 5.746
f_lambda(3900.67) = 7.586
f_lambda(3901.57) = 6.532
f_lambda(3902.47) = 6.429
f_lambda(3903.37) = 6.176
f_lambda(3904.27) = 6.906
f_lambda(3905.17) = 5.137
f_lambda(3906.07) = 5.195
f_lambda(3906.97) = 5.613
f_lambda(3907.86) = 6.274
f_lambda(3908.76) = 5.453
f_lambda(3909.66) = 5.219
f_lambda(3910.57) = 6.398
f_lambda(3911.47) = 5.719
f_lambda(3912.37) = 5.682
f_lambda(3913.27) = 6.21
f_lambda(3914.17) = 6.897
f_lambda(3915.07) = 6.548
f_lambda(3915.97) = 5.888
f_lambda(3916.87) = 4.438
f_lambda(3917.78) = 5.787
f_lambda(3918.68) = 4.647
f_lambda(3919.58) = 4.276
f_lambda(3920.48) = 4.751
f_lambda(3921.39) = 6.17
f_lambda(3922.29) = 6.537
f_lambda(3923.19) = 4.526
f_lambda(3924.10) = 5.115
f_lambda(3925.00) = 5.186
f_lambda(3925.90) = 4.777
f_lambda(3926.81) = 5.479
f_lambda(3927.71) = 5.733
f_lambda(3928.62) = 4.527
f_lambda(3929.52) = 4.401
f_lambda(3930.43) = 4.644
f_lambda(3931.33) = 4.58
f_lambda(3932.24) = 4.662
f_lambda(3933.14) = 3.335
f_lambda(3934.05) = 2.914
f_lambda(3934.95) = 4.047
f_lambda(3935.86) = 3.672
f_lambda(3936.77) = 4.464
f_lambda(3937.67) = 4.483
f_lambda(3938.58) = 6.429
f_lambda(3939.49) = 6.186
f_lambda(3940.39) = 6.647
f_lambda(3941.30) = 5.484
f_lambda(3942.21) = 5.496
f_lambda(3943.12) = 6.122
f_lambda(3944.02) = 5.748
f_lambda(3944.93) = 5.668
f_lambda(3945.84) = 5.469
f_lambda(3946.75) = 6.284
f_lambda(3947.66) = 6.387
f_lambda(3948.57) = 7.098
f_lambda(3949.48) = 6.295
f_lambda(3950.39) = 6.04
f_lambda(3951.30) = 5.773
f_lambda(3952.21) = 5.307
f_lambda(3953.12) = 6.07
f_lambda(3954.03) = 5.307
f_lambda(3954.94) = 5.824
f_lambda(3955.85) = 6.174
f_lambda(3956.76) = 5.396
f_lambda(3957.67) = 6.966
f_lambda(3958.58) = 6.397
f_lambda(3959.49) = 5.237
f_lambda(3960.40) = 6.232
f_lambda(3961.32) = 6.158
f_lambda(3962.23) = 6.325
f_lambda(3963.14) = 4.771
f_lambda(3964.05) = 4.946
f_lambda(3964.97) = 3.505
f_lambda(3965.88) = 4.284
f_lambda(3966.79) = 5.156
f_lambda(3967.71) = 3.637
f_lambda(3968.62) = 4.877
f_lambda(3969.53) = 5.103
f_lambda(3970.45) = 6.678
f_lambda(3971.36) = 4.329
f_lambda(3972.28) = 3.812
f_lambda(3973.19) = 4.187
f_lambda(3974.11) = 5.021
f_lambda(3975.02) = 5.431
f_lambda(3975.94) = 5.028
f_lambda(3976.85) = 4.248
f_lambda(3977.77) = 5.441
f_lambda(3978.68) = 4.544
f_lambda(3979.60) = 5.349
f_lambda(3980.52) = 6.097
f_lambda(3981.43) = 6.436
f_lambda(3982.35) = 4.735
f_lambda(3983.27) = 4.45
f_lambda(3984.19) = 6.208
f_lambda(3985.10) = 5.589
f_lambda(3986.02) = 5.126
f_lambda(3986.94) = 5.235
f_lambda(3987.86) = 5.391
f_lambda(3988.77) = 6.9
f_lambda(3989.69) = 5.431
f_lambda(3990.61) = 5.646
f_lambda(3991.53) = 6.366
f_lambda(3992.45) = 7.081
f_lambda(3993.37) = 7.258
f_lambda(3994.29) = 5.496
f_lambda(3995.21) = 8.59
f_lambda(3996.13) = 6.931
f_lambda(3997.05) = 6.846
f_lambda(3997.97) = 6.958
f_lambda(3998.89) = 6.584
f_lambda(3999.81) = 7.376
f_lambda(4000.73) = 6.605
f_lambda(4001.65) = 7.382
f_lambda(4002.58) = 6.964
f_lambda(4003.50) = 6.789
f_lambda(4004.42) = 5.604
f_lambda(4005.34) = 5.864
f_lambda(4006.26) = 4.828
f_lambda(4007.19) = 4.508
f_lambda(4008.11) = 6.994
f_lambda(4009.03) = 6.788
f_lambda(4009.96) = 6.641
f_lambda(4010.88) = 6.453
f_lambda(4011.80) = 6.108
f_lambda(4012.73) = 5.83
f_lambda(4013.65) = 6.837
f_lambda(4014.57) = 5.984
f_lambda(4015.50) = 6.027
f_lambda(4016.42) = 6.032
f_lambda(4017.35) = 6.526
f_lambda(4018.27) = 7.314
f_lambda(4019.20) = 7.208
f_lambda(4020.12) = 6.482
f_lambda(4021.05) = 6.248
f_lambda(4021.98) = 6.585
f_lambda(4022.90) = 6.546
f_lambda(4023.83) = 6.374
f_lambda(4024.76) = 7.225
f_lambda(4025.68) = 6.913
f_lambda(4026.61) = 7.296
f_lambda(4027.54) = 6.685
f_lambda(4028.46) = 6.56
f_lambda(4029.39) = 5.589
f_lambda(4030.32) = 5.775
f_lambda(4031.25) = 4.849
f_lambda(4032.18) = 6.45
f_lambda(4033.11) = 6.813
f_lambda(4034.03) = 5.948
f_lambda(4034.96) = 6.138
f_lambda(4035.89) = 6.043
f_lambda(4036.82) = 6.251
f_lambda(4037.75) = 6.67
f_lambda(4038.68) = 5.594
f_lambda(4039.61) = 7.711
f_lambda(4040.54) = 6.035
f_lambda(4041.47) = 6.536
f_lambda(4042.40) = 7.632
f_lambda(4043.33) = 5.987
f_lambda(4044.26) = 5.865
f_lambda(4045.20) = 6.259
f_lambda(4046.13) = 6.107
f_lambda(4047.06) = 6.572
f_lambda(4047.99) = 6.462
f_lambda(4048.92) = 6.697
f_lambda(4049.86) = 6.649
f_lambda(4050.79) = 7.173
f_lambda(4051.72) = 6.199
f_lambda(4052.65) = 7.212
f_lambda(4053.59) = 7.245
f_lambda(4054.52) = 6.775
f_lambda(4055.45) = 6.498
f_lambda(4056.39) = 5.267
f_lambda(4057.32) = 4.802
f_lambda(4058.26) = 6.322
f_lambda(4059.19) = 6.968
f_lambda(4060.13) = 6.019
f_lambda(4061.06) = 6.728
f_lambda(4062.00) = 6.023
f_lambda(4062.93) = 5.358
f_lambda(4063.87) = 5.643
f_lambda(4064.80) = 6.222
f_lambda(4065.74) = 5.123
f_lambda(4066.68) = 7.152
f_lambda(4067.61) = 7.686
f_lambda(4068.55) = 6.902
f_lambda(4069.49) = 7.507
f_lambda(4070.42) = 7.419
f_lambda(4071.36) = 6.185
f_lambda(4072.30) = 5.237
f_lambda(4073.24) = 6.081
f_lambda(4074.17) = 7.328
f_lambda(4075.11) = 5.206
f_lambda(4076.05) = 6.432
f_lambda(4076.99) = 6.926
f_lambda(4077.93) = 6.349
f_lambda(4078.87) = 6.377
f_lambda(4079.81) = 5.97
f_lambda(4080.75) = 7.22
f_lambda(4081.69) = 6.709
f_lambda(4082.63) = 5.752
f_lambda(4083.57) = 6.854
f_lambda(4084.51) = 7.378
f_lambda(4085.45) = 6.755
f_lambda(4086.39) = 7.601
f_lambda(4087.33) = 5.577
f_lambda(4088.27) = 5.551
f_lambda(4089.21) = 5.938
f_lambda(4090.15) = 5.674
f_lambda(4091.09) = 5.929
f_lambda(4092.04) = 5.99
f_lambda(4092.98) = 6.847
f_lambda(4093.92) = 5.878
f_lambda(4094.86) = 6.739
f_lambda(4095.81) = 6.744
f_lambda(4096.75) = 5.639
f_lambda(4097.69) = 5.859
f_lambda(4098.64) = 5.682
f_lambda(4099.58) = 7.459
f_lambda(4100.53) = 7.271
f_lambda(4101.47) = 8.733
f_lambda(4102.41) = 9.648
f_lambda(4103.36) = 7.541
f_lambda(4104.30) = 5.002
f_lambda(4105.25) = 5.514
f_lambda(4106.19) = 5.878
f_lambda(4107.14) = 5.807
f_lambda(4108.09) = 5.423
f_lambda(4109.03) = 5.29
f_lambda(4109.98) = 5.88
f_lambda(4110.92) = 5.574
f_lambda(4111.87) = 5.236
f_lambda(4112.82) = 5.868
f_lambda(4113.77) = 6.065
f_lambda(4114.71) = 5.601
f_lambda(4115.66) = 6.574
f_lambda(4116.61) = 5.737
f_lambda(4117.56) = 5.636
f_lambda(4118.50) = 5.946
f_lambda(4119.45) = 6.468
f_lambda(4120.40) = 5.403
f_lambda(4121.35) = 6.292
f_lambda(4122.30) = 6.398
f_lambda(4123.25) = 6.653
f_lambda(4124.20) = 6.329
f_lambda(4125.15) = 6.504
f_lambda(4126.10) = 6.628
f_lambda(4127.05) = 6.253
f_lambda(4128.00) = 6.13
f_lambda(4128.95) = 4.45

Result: 1.2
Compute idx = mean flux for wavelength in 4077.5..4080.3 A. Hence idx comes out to 6.23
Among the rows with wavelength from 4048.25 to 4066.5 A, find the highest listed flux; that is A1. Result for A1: 7.245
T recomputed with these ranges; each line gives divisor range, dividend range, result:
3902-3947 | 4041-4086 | 1.29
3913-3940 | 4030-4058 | 1.34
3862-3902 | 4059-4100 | 1.19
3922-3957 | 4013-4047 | 1.26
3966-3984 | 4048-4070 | 1.35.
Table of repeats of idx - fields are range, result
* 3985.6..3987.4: 5.17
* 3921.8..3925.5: 5.35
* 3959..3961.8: 5.88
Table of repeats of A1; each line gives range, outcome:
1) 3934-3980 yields 7.098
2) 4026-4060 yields 7.711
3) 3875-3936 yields 7.586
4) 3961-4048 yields 8.59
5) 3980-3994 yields 7.258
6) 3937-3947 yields 6.647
